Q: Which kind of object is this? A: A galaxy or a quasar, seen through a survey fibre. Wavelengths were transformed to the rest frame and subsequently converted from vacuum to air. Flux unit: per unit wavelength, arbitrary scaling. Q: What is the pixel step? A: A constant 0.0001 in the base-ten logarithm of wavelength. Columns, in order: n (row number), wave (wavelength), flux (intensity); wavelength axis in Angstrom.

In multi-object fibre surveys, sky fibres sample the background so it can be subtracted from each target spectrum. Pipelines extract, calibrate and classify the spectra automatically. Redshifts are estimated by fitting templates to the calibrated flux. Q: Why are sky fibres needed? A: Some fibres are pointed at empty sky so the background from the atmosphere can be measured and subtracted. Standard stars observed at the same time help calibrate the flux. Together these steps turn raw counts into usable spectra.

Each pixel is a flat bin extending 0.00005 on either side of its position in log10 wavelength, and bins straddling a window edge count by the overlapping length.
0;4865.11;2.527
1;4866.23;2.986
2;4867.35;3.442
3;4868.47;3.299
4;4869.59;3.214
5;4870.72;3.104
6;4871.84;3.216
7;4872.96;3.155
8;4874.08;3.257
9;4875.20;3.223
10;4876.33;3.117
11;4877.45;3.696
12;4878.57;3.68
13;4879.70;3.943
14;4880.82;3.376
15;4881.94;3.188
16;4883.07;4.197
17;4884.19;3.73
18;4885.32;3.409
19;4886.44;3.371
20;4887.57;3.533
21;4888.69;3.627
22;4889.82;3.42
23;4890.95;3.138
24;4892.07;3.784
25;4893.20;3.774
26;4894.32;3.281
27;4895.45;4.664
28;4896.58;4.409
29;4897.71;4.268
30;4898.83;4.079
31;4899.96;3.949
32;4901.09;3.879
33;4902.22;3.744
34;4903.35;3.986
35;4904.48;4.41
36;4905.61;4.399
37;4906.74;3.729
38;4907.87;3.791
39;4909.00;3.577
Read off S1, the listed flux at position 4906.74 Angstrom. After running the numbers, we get 3.729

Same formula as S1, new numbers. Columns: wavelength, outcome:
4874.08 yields 3.257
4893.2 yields 3.774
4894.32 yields 3.281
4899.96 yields 3.949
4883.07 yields 4.197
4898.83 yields 4.079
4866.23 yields 2.986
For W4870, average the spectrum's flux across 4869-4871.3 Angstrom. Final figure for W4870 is 3.15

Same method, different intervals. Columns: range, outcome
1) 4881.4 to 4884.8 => 3.7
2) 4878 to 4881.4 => 3.67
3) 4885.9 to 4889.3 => 3.51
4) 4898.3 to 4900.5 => 4.01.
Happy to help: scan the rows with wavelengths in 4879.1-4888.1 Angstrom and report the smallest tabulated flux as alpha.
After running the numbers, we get 3.188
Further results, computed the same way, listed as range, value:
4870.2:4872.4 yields 3.104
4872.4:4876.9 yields 3.117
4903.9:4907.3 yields 3.729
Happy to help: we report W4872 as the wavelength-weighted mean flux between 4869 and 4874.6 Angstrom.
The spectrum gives 3.19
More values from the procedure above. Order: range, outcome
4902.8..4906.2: 4.26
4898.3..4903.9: 3.92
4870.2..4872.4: 3.16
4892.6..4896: 3.9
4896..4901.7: 4.11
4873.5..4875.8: 3.23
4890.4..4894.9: 3.5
